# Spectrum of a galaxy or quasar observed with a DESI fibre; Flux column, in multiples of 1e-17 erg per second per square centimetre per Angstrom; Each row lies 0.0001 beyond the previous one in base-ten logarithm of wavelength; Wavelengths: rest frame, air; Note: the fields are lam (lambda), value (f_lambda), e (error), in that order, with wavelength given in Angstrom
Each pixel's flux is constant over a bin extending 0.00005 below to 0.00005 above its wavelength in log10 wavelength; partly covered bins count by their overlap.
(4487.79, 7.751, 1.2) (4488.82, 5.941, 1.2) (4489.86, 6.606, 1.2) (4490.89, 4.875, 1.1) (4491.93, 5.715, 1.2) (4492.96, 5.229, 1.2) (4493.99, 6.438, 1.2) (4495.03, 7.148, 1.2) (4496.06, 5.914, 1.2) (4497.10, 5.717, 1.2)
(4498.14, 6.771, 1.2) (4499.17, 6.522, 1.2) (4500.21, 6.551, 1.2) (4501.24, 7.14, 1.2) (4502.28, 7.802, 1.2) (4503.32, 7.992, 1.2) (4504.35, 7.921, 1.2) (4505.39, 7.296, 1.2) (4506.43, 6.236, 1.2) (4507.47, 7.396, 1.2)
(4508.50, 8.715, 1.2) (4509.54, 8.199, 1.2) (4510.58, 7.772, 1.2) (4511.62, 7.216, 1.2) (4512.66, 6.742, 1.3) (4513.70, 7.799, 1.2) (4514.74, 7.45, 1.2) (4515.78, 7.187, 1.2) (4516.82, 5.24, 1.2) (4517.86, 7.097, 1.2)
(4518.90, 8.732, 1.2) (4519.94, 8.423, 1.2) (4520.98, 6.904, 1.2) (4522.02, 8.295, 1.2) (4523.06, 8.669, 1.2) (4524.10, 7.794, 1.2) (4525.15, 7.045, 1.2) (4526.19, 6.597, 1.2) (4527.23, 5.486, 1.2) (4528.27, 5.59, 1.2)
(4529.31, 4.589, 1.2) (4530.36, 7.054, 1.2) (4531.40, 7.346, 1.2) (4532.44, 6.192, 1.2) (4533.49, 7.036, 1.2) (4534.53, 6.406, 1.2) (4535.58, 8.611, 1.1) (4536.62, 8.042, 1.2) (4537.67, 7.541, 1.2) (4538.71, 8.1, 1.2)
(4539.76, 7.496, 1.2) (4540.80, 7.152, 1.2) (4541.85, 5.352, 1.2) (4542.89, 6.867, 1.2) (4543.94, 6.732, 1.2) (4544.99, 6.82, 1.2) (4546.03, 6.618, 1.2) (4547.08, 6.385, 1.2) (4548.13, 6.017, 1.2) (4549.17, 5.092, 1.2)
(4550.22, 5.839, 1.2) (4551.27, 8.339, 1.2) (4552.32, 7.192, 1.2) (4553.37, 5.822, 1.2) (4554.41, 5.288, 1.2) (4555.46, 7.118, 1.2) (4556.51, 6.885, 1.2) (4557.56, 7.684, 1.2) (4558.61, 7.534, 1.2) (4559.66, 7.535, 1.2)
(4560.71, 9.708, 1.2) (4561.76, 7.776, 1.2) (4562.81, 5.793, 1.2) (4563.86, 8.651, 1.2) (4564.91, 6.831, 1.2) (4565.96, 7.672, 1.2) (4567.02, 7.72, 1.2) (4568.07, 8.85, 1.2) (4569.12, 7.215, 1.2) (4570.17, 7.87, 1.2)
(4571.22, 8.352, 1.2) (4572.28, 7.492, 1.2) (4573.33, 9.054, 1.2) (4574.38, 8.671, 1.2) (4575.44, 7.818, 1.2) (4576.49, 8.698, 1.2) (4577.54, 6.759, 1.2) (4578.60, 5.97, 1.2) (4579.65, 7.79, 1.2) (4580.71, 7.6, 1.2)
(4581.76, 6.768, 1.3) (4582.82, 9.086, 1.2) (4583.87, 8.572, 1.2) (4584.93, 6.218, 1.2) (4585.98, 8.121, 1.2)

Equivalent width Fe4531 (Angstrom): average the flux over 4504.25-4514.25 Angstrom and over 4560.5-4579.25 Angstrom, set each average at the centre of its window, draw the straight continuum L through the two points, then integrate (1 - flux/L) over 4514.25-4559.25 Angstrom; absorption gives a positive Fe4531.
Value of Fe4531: 4.2 Angstrom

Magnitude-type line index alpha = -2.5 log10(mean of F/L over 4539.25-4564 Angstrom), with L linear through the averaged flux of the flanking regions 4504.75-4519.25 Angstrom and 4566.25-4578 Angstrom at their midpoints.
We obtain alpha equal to 0.14 mag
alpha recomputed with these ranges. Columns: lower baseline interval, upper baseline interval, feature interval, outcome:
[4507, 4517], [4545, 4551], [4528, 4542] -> -0.055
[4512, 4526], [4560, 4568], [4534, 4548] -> 0.084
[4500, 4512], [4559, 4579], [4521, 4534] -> 0.125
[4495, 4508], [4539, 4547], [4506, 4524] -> -0.100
